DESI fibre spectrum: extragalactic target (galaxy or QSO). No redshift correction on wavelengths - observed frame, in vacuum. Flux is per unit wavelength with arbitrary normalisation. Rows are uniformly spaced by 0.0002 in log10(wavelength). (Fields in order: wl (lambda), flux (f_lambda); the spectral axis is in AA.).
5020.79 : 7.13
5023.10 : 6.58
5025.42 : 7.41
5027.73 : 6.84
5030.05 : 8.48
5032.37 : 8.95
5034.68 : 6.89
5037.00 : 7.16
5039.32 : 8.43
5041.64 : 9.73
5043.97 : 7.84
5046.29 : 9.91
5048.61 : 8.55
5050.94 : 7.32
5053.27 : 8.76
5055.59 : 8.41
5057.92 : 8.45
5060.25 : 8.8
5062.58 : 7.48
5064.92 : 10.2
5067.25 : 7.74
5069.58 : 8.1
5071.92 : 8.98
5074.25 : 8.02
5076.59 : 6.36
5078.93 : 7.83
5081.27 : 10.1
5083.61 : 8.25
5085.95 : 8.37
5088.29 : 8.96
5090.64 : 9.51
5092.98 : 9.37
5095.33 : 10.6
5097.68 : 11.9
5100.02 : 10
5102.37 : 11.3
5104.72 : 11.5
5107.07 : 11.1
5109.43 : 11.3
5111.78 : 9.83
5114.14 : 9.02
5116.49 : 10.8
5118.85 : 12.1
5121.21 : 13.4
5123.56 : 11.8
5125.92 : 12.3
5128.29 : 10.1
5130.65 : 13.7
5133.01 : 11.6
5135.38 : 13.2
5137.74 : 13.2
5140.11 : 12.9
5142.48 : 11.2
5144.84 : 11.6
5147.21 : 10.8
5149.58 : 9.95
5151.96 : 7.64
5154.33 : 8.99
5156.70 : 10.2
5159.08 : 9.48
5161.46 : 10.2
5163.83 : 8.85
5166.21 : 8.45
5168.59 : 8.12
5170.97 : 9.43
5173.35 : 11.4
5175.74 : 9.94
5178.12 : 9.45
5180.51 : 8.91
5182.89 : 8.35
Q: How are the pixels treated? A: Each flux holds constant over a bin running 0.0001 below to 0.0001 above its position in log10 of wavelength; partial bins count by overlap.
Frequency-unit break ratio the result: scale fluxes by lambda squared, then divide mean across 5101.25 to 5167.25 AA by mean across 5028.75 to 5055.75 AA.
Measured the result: 1.36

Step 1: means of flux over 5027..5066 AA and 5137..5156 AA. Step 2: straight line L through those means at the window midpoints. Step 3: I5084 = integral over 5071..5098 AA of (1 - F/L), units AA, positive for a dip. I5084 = 1.0 AA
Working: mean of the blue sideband 8.38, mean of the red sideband 10.7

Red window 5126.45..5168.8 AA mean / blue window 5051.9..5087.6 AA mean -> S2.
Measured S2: 1.27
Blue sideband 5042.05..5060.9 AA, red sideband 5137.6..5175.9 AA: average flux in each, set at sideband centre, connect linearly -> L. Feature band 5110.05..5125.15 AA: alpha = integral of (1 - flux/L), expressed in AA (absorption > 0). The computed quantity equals -2.7 AA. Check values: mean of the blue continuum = 8.55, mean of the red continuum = 10.1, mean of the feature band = 11.2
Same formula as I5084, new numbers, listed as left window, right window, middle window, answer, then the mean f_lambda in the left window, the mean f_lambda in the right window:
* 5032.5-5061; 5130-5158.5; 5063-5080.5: 1.7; 8.37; 11.2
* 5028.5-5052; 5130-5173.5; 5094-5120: -3.3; 8.3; 10.5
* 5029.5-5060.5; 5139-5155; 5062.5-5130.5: -3.5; 8.39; 10.5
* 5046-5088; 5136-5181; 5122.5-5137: -3.9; 8.4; 10.1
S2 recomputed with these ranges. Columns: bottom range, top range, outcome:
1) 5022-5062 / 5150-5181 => 1.15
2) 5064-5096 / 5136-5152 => 1.31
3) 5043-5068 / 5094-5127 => 1.32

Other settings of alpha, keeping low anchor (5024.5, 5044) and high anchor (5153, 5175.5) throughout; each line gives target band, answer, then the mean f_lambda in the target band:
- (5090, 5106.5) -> -3.7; 10.7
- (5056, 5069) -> -0.3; 8.51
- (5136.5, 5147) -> -3.3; 12.1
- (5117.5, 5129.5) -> -3.9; 11.9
